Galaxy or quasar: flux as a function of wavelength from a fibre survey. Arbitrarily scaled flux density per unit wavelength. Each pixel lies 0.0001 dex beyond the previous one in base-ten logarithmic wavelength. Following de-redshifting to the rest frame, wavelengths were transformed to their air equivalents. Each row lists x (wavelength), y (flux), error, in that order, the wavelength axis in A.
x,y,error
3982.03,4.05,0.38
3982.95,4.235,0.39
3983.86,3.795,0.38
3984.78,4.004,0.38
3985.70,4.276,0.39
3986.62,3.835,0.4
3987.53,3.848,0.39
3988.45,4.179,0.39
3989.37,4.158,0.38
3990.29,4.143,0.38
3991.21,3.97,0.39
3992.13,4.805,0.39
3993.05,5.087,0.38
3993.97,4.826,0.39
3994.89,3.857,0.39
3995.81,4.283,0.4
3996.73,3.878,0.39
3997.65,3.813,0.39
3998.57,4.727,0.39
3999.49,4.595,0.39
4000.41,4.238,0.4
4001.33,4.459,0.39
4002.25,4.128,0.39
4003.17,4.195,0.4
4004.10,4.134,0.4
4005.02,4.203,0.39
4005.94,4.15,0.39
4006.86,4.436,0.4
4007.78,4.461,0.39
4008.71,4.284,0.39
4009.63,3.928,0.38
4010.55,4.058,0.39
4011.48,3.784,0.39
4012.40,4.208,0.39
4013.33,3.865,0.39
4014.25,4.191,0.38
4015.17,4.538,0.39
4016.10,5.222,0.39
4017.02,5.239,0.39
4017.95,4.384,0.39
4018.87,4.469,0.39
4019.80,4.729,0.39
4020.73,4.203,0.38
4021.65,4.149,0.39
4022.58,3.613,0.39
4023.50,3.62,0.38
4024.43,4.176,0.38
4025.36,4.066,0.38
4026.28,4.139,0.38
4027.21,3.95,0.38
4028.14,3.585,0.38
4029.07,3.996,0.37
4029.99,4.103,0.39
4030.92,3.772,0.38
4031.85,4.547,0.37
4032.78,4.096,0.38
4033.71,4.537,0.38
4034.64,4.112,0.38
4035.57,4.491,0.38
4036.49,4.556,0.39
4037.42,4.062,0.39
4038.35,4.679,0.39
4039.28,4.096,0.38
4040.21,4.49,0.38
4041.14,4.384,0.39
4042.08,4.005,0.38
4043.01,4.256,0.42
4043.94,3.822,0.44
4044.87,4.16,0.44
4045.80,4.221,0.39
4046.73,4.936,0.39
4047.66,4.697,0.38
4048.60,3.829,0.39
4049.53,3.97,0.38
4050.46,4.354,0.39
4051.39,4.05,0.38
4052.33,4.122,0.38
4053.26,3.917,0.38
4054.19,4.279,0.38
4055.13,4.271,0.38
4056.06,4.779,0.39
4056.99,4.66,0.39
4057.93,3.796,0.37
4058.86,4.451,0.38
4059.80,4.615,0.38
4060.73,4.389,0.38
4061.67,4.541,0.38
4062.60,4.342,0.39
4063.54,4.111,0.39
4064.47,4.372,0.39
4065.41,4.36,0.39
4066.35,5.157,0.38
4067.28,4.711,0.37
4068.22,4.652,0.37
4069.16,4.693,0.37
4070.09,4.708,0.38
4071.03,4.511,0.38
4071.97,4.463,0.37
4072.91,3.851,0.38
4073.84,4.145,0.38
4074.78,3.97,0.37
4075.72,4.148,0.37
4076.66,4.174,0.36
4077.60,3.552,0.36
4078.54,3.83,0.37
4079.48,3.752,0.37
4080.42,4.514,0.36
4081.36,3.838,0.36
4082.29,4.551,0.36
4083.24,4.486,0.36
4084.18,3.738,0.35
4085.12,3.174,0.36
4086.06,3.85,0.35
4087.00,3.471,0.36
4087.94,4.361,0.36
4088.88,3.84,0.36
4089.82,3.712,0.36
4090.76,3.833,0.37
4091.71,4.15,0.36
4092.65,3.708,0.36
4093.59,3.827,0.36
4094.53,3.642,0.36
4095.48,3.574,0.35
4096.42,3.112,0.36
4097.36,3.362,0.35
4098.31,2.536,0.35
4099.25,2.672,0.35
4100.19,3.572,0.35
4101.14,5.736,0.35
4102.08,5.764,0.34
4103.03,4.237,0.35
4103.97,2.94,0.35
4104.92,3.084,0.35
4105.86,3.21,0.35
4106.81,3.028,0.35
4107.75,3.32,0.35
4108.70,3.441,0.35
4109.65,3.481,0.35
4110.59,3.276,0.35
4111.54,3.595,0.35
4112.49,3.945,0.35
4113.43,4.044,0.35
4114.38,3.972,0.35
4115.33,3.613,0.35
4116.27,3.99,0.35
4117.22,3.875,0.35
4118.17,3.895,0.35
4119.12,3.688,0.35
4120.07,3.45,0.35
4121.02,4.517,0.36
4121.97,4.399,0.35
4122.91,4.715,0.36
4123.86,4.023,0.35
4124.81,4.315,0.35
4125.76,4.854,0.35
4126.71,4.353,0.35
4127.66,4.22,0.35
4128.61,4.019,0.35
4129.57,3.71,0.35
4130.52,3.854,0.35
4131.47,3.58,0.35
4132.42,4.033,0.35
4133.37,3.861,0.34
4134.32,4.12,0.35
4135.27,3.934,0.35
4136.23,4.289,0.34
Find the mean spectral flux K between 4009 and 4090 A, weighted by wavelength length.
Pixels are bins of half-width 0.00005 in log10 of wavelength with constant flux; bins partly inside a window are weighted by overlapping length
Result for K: 4.22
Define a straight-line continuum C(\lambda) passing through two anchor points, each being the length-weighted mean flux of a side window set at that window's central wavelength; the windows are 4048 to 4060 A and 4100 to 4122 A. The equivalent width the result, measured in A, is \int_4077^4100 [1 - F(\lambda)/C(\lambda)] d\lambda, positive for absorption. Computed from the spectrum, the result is 1.6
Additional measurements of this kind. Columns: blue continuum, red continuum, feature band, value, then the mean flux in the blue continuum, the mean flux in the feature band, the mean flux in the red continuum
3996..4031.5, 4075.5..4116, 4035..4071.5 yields -3.5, 4.2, 4.37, 3.76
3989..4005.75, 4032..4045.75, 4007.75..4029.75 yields 0.5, 4.3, 4.2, 4.27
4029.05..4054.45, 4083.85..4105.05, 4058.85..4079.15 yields -1.8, 4.24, 4.34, 3.75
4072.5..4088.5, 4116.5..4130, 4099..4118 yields 1.5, 3.97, 3.75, 4.14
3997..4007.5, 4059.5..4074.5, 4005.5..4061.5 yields 1.5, 4.28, 4.25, 4.47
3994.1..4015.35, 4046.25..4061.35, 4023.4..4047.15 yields 0.5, 4.2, 4.19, 4.32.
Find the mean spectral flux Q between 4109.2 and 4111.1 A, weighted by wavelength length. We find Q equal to 3.39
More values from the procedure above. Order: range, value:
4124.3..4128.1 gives 4.43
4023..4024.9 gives 3.89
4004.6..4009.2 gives 4.31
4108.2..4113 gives 3.55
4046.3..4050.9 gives 4.35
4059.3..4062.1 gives 4.51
